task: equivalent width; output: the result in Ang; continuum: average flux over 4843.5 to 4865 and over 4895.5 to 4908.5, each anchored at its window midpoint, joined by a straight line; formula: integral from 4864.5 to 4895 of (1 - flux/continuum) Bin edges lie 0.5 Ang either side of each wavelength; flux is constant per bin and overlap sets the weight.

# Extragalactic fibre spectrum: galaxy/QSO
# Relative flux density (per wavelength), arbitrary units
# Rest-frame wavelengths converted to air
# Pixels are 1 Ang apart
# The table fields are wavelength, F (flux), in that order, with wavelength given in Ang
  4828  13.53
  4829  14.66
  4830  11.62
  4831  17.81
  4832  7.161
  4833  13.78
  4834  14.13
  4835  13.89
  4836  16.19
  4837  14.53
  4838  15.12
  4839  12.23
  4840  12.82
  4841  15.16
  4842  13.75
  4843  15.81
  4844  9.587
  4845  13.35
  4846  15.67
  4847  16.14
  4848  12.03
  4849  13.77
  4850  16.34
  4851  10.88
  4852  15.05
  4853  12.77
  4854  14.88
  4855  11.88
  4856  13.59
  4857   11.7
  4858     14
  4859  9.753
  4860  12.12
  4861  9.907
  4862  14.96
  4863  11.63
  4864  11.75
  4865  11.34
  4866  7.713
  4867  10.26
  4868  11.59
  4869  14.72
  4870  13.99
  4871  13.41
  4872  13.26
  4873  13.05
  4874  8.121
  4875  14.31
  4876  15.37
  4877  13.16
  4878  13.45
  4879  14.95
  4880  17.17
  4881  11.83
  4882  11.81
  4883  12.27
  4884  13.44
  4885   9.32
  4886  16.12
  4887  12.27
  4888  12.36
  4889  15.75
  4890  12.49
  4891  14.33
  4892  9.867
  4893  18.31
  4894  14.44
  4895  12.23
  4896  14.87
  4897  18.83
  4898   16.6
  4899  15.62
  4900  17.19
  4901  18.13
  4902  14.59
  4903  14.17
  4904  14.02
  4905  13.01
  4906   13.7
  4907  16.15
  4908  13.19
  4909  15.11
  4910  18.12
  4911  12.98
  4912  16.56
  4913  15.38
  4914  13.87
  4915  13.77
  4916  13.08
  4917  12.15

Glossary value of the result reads 2.7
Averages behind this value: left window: 12.9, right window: 15.4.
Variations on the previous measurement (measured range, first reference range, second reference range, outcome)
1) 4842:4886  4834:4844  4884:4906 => 4.3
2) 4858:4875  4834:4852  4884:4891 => 2.1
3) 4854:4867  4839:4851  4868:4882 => 1.8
